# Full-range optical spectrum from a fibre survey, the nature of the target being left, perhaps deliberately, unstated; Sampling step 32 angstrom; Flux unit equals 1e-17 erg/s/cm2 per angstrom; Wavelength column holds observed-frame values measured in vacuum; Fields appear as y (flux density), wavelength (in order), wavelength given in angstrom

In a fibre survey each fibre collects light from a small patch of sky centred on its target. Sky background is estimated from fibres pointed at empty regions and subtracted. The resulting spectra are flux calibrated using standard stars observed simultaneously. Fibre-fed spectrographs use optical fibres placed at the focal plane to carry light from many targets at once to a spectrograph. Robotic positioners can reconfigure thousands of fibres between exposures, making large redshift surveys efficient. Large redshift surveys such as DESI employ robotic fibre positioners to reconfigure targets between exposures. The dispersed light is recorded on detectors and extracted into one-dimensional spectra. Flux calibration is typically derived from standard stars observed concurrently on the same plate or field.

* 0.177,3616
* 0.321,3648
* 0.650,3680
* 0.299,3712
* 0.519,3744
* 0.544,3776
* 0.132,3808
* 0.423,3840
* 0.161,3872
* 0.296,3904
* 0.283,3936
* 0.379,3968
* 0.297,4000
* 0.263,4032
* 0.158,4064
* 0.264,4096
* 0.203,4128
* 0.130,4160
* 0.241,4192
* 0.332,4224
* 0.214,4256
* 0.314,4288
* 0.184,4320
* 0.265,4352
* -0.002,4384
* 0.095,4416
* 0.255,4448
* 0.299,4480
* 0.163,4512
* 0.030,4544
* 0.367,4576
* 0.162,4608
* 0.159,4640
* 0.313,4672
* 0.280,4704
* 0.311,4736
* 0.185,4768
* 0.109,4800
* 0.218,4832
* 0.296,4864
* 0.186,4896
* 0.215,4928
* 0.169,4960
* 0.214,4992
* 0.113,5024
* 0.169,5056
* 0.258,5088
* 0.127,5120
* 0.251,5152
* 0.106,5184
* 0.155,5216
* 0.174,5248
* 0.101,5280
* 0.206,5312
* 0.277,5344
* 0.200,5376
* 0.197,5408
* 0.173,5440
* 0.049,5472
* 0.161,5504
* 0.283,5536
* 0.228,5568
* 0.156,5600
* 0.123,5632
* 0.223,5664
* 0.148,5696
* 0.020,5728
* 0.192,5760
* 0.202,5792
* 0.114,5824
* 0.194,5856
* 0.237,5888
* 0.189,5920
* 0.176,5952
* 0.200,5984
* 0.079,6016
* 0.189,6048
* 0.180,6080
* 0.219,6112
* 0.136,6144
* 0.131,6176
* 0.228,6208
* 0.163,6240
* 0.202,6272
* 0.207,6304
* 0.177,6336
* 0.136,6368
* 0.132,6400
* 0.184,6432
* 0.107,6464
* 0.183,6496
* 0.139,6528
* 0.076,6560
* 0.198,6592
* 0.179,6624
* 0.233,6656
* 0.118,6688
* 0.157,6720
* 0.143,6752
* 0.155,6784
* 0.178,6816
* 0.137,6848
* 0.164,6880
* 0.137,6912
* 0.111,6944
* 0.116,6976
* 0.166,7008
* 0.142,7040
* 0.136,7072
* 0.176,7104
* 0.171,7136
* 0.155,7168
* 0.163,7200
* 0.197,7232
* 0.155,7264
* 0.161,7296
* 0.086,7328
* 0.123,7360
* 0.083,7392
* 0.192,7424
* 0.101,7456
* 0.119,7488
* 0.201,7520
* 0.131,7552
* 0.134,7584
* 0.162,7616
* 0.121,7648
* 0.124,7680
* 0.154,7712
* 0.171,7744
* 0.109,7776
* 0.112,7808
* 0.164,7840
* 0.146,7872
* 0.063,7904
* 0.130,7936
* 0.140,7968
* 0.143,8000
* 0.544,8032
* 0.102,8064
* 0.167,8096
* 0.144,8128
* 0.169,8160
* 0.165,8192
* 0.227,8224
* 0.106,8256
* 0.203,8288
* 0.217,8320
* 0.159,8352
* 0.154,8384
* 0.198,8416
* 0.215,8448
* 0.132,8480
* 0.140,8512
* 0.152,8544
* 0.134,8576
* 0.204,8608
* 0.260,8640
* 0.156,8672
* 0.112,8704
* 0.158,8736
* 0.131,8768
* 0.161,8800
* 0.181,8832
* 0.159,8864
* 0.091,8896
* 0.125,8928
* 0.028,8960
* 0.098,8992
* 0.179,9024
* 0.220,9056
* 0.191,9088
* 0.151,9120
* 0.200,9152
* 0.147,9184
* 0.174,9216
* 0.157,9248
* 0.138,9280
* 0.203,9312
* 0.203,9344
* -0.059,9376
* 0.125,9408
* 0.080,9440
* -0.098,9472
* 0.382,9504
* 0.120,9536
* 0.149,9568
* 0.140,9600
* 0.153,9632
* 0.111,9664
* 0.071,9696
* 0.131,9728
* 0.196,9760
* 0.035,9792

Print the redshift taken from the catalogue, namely 1.152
